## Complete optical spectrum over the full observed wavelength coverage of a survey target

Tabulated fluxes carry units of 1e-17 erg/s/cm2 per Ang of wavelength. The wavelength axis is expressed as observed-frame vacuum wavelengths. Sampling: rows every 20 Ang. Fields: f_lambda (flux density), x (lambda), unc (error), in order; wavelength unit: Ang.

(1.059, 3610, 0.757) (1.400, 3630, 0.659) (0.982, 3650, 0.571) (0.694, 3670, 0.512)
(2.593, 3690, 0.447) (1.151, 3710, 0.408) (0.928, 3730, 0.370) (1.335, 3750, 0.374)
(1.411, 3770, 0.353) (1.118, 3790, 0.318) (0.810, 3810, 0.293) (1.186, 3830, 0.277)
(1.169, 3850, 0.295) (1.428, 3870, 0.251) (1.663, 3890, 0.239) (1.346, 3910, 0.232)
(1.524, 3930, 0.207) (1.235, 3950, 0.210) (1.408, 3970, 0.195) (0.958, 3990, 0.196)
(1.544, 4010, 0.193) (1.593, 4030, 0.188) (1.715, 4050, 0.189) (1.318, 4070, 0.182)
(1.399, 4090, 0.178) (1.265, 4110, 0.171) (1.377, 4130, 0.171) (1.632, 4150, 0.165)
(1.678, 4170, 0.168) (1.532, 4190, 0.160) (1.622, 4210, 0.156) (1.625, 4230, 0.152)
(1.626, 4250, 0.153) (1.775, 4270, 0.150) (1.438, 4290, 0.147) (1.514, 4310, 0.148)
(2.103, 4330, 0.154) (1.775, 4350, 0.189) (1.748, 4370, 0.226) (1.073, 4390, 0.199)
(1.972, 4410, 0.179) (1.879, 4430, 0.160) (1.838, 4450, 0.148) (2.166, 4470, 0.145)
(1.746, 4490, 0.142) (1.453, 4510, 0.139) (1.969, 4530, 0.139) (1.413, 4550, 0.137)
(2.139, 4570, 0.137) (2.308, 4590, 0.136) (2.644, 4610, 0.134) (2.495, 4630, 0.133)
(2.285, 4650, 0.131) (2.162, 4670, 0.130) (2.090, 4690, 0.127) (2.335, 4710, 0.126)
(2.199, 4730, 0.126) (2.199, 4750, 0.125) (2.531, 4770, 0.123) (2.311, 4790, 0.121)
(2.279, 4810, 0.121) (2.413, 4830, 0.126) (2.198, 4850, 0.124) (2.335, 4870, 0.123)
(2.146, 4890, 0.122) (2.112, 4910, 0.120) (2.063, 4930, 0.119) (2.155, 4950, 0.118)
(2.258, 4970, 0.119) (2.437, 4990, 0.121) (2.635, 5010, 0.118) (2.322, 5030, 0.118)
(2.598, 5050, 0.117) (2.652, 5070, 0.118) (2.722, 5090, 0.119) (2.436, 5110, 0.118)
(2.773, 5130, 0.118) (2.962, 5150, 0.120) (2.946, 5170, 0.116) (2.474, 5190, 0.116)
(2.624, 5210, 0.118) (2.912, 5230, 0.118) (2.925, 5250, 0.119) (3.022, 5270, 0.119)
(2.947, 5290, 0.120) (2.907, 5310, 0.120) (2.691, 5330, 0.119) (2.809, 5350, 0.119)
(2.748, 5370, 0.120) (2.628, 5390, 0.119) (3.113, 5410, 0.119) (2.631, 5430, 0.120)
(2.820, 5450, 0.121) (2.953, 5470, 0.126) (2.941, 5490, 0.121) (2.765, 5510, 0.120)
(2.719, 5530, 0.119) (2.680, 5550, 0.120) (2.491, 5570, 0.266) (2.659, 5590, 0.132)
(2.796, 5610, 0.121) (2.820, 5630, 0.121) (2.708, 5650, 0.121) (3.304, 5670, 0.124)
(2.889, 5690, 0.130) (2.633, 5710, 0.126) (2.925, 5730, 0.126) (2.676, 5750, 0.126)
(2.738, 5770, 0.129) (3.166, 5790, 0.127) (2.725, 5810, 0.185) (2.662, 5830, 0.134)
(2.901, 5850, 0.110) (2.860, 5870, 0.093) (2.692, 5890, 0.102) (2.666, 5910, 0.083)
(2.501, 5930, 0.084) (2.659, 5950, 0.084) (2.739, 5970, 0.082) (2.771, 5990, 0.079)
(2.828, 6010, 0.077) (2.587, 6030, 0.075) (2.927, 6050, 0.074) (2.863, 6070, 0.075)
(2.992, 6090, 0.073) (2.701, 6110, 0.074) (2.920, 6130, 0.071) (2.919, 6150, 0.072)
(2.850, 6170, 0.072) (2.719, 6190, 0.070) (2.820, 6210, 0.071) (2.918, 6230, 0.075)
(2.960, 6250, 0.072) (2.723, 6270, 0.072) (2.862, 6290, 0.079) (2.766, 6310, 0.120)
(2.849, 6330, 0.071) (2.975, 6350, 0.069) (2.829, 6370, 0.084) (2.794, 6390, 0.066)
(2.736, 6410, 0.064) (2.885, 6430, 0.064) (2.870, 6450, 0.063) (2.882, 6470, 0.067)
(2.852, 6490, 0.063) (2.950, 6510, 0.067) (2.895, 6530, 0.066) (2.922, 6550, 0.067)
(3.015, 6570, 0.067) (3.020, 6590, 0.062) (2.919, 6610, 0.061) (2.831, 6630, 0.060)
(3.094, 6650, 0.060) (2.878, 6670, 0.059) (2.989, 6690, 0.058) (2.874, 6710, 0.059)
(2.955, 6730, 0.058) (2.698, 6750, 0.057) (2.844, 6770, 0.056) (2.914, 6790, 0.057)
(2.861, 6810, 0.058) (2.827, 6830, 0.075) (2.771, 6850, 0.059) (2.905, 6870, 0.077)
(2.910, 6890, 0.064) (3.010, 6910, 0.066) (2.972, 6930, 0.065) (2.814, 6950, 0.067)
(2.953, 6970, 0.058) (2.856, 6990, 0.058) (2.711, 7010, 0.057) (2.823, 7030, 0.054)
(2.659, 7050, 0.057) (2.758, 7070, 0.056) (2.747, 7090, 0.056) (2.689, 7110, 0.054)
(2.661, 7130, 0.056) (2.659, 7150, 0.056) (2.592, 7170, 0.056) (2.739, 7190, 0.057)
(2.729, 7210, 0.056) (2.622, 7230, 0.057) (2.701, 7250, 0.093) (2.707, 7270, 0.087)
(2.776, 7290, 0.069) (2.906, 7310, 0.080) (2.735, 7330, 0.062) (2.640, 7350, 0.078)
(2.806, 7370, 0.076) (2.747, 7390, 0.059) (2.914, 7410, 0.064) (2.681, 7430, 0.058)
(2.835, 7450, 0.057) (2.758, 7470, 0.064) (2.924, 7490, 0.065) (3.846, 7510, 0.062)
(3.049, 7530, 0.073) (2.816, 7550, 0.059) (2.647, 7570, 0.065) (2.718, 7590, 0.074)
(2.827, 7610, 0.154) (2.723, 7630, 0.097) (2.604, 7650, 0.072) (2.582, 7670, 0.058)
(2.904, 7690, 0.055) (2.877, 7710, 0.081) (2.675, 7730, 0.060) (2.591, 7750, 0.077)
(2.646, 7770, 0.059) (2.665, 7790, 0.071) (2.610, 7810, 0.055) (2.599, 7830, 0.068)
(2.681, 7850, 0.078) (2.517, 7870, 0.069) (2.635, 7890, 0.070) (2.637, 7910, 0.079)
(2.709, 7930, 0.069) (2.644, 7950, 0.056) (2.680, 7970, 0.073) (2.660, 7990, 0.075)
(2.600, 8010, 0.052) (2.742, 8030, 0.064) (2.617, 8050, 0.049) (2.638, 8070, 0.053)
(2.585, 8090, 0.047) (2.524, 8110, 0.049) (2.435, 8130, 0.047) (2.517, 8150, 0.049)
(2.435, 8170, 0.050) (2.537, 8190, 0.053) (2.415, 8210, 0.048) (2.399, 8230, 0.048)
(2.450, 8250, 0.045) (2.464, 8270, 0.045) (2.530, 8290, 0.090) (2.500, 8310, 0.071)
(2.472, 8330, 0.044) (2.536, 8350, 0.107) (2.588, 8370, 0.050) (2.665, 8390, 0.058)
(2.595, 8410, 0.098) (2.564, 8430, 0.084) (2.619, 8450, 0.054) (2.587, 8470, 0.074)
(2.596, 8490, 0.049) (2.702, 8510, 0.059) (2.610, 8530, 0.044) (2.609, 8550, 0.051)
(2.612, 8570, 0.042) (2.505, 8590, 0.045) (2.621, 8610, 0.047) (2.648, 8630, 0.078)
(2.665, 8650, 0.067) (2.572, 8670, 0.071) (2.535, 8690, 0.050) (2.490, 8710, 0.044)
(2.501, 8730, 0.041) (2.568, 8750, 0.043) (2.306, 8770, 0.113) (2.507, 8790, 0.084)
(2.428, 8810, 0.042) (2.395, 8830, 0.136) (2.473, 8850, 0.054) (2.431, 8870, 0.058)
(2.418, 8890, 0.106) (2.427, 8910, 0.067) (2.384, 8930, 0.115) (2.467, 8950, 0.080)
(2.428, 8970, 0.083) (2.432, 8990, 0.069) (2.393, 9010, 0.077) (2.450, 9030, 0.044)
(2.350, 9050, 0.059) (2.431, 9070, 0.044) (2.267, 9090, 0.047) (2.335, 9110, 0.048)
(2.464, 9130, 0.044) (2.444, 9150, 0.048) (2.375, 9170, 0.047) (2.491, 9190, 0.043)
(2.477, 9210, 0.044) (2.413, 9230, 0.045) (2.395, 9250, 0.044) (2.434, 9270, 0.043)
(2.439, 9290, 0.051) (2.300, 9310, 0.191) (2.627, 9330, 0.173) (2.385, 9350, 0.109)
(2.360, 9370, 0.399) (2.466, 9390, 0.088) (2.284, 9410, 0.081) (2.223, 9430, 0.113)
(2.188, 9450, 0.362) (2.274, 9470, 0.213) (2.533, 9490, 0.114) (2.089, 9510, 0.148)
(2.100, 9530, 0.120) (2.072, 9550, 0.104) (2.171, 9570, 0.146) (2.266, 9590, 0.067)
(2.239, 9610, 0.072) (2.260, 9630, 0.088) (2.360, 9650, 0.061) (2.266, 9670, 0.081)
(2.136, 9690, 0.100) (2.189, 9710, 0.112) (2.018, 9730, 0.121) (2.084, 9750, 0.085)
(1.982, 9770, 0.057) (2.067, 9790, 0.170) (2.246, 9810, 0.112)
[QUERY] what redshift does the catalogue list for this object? 0.145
